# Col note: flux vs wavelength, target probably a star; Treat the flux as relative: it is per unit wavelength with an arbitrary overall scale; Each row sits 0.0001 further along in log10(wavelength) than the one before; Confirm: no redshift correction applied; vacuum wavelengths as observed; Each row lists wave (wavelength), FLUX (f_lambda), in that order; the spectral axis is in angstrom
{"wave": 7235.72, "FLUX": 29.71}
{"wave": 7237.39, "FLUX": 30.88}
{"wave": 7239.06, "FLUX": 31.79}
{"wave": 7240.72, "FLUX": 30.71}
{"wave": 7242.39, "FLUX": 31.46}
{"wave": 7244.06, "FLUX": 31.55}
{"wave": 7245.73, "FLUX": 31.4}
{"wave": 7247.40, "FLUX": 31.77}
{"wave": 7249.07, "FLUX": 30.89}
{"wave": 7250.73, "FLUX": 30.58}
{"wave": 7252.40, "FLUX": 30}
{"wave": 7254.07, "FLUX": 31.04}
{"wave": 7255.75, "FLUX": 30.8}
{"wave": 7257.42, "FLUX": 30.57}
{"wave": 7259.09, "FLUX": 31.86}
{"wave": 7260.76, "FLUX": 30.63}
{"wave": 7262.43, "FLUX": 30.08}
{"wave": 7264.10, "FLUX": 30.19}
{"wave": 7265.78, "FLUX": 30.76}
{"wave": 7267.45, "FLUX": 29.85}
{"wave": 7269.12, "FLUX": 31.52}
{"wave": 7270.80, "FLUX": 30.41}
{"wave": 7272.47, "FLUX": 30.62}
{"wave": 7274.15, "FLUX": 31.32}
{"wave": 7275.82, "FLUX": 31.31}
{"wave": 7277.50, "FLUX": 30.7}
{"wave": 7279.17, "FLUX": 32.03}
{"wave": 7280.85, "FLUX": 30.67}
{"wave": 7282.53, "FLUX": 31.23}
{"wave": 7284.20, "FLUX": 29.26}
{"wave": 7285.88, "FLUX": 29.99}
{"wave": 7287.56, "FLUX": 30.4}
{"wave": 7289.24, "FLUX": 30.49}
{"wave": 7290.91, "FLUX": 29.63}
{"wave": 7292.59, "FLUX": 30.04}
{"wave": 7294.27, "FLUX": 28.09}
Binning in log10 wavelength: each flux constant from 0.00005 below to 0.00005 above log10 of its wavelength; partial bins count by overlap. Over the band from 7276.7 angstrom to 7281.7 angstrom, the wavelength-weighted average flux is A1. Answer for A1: 31.1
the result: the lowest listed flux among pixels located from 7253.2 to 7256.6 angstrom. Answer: 30.8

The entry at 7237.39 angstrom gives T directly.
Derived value 30.88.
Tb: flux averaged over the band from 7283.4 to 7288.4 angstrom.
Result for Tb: 29.9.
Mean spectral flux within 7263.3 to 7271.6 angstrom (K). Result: 30.5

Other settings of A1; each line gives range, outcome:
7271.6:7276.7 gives 31.1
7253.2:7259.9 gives 31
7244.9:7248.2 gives 31.6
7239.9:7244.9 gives 31.2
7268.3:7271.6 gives 30.9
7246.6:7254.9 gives 30.9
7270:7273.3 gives 30.6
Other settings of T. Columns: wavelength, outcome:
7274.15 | 31.32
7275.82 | 31.31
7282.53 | 31.23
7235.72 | 29.71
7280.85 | 30.67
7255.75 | 30.8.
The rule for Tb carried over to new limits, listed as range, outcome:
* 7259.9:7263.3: 30.4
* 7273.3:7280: 31.3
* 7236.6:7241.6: 31.1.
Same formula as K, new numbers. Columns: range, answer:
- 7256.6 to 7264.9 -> 30.7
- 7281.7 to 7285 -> 30.3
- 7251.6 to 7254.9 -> 30.5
